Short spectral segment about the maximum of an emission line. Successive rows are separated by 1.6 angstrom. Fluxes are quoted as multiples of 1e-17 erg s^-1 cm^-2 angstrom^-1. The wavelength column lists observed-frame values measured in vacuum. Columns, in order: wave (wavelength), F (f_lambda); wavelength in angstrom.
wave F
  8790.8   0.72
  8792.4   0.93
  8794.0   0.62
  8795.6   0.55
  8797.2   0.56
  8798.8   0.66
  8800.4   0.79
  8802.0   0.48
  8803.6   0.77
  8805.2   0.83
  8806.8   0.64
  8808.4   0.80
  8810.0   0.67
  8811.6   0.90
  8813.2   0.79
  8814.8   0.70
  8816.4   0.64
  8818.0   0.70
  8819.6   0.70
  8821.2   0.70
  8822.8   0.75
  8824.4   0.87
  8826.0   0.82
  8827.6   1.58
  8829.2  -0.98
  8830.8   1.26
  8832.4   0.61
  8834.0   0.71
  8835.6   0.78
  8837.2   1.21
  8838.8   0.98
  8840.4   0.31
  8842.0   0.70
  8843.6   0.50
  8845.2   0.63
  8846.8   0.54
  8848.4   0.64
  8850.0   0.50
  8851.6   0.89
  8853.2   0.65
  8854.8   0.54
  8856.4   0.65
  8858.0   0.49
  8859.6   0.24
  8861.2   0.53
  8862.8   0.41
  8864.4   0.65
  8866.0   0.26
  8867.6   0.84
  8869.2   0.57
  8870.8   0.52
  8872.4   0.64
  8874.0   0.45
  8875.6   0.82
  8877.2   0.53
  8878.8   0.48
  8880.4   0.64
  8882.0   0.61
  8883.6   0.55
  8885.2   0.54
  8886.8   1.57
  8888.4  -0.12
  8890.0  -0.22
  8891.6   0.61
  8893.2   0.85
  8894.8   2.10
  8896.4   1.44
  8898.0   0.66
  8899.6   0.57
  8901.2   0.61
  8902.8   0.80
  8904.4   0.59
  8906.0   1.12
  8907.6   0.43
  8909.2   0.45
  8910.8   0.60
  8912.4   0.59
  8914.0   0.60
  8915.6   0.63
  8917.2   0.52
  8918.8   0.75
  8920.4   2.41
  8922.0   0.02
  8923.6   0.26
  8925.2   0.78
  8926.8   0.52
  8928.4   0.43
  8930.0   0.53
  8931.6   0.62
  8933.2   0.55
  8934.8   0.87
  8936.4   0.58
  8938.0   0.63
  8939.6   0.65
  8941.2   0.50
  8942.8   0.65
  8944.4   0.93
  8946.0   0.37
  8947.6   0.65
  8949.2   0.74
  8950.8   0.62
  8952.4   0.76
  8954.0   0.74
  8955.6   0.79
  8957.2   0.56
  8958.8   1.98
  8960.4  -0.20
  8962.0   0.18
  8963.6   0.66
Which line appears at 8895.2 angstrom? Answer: H-beta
